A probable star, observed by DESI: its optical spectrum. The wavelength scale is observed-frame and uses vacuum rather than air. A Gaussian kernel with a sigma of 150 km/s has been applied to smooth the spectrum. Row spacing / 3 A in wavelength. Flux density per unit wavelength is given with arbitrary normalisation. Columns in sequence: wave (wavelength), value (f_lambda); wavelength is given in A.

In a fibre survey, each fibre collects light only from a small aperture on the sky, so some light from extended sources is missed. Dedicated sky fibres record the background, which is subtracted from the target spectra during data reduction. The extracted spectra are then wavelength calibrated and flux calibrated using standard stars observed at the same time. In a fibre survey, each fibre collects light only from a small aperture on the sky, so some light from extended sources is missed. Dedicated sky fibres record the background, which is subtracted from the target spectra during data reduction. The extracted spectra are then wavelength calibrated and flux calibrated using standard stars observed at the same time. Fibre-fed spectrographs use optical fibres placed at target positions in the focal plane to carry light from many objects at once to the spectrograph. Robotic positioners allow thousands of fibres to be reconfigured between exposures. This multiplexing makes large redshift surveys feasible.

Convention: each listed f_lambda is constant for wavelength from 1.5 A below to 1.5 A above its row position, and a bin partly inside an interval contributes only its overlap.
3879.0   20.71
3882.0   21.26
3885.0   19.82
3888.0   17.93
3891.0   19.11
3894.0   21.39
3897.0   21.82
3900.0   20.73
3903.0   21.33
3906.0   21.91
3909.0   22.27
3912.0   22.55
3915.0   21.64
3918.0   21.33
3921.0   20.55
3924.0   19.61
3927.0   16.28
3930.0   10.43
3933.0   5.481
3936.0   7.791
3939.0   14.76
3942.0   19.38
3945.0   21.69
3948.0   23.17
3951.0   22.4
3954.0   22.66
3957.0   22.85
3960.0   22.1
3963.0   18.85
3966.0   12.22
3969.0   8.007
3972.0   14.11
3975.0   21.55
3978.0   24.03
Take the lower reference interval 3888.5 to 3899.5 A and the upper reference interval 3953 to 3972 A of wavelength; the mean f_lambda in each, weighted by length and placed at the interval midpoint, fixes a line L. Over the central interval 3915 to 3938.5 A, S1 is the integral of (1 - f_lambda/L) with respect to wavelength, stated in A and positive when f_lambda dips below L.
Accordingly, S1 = 5.1 A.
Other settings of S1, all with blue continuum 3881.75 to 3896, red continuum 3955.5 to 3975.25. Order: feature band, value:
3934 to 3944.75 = 2.0 A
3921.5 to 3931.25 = 1.2 A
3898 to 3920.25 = -3.0 A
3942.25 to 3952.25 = -2.6 A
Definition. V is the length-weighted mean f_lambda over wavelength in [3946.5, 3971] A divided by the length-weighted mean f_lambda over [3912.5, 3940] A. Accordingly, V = 1.21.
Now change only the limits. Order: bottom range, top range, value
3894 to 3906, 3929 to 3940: 0.44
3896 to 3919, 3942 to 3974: 0.87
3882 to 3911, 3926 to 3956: 0.80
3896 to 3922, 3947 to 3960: 1.05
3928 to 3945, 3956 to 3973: 1.29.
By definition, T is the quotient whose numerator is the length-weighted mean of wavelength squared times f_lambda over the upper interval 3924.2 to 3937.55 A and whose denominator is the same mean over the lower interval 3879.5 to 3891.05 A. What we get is 0.6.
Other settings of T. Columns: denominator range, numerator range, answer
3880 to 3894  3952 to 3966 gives 1.08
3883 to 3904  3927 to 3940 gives 0.51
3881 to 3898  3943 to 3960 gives 1.15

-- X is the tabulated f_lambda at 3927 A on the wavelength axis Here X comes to 16.28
